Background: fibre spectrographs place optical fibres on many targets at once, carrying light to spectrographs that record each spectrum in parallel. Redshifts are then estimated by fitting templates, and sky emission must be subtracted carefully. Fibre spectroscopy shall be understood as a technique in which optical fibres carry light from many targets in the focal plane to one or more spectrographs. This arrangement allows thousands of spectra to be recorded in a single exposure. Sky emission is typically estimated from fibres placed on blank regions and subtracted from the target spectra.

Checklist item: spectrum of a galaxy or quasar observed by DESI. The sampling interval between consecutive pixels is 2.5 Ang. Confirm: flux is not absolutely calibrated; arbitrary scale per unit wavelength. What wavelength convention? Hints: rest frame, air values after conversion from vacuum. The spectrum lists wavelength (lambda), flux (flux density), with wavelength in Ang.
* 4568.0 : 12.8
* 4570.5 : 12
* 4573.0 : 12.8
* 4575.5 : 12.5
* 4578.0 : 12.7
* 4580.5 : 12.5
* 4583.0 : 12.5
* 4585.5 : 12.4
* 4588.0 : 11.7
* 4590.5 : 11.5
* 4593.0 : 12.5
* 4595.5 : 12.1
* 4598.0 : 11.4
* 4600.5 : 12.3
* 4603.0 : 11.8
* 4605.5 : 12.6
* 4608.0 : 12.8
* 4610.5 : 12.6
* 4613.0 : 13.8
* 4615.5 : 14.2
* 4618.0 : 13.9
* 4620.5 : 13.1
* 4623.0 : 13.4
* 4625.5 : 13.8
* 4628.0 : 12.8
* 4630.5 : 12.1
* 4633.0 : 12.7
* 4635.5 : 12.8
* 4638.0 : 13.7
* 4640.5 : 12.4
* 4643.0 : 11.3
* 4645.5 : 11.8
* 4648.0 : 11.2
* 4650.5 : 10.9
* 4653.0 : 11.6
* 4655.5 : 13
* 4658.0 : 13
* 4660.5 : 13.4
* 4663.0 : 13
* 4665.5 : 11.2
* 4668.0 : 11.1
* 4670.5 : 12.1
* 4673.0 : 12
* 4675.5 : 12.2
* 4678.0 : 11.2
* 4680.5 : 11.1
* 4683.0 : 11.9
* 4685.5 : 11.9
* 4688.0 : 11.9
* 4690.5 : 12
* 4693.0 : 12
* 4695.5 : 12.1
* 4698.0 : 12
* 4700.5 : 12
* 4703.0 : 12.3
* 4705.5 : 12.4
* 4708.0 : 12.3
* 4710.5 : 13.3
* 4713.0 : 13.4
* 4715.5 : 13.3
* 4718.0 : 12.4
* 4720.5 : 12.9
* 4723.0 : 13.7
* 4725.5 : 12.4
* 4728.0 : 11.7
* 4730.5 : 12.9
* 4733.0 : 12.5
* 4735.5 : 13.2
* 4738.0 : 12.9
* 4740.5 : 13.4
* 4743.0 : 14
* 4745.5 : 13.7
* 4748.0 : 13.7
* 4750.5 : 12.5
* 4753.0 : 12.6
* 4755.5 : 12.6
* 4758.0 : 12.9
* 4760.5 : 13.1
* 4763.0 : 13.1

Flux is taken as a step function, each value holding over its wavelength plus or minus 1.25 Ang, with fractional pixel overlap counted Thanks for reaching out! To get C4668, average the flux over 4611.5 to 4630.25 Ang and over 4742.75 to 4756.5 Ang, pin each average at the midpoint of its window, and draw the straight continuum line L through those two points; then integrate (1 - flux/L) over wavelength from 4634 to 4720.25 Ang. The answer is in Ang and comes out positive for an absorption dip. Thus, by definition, 7.4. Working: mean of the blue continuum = 13.5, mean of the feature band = 12.2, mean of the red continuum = 13.1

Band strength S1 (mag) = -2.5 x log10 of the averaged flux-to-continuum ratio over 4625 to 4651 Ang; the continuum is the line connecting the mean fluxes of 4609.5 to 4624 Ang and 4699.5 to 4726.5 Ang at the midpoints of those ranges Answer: 0.09 mag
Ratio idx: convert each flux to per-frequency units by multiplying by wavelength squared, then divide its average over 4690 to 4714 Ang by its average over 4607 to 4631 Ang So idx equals 1.0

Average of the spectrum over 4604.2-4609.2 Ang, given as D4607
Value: 12.7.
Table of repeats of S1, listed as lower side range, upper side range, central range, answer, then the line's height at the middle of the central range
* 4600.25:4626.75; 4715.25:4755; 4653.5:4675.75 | 0.07 mag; 13.1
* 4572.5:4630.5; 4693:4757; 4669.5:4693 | 0.08 mag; 12.7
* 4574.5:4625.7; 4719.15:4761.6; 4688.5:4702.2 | 0.07 mag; 12.9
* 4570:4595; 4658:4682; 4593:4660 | -0.04 mag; 12.1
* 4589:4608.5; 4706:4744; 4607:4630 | -0.09 mag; 12.2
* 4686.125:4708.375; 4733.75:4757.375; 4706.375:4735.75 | -0.02 mag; 12.6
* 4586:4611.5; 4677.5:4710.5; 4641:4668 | 0.00 mag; 12.1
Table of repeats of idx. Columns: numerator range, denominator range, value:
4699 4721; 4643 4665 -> 1.07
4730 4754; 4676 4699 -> 1.14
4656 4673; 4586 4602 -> 1.06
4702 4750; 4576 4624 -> 1.08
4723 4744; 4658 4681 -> 1.11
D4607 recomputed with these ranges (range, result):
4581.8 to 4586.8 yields 12.4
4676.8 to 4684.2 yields 11.4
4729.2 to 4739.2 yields 12.9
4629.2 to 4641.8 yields 12.7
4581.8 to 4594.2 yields 12.1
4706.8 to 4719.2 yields 12.9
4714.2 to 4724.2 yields 13.1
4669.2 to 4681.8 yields 11.7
